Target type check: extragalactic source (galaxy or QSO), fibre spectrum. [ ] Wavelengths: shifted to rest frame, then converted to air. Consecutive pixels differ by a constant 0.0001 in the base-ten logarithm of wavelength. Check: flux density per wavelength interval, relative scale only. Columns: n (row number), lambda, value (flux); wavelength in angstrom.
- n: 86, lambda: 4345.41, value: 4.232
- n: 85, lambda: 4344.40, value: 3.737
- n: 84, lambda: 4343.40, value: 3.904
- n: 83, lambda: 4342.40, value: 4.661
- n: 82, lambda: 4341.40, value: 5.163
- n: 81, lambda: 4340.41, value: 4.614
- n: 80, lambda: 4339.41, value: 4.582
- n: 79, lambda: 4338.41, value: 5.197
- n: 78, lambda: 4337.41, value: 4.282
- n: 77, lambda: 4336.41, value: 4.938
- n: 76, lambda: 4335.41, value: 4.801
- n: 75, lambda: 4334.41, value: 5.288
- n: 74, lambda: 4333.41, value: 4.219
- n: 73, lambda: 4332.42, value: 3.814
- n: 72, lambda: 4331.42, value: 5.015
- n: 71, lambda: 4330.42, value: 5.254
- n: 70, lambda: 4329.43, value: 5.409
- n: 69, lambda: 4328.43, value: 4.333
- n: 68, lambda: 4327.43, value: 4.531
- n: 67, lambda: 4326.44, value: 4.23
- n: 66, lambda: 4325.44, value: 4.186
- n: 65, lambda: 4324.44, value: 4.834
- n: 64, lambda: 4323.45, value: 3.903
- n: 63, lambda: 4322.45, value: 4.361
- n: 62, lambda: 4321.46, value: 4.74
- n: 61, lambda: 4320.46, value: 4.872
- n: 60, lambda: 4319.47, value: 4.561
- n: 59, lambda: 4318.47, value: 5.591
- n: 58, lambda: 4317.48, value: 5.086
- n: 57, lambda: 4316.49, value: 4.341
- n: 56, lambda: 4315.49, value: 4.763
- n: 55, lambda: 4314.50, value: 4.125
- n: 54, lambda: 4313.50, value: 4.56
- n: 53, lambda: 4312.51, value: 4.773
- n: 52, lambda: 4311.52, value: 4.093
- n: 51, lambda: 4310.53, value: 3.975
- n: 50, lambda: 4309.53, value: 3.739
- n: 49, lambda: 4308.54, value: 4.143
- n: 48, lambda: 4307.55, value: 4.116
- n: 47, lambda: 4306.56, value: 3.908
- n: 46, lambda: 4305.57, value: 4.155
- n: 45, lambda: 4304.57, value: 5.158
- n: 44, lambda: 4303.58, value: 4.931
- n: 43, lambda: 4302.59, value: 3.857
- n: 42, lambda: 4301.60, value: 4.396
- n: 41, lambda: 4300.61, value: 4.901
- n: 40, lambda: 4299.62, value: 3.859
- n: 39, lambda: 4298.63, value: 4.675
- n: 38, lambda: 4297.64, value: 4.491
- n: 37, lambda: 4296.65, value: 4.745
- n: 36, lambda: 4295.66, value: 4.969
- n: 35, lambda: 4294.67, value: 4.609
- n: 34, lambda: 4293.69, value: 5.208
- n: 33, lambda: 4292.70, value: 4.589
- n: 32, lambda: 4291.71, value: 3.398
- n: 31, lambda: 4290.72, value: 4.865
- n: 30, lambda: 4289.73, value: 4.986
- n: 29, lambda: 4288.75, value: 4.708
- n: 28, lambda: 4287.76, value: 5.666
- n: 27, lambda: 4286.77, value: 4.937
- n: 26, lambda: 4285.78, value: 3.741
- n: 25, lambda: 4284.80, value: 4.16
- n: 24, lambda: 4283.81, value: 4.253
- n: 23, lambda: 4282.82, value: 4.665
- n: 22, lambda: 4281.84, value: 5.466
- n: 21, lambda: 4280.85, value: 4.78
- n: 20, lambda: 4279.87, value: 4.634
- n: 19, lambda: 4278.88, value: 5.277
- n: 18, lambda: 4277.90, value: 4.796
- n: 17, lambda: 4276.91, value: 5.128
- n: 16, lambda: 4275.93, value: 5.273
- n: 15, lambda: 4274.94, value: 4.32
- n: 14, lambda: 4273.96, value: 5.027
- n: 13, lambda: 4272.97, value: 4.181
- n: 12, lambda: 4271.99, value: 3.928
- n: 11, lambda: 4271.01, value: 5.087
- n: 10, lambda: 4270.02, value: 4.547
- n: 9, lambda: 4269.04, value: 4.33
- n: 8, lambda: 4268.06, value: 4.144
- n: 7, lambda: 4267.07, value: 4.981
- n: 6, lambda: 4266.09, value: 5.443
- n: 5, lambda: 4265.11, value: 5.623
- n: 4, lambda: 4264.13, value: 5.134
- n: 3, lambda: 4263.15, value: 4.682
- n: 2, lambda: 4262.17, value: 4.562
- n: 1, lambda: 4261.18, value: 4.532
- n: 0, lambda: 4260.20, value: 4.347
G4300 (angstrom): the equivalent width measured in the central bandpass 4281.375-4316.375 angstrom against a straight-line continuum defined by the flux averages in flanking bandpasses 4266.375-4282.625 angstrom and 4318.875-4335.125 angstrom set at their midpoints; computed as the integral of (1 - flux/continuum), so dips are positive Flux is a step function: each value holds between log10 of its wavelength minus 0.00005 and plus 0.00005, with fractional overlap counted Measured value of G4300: 1.4 angstrom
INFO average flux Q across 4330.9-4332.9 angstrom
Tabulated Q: 4.42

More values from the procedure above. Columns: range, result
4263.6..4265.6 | 5.38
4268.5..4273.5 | 4.42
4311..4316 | 4.46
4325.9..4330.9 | 4.75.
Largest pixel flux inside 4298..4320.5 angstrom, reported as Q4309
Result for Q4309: 5.591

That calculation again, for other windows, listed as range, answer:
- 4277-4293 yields 5.666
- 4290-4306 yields 5.208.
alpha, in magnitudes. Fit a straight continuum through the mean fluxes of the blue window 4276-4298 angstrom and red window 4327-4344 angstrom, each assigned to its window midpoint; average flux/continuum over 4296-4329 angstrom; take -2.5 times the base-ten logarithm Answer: 0.06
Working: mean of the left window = 4.74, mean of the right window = 4.7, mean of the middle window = 4.46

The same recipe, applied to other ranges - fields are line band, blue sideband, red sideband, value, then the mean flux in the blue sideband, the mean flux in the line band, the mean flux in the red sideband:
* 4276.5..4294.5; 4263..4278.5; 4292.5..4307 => -0.01 mag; 4.8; 4.73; 4.57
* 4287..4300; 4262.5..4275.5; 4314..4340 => 0.00 mag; 4.73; 4.69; 4.66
